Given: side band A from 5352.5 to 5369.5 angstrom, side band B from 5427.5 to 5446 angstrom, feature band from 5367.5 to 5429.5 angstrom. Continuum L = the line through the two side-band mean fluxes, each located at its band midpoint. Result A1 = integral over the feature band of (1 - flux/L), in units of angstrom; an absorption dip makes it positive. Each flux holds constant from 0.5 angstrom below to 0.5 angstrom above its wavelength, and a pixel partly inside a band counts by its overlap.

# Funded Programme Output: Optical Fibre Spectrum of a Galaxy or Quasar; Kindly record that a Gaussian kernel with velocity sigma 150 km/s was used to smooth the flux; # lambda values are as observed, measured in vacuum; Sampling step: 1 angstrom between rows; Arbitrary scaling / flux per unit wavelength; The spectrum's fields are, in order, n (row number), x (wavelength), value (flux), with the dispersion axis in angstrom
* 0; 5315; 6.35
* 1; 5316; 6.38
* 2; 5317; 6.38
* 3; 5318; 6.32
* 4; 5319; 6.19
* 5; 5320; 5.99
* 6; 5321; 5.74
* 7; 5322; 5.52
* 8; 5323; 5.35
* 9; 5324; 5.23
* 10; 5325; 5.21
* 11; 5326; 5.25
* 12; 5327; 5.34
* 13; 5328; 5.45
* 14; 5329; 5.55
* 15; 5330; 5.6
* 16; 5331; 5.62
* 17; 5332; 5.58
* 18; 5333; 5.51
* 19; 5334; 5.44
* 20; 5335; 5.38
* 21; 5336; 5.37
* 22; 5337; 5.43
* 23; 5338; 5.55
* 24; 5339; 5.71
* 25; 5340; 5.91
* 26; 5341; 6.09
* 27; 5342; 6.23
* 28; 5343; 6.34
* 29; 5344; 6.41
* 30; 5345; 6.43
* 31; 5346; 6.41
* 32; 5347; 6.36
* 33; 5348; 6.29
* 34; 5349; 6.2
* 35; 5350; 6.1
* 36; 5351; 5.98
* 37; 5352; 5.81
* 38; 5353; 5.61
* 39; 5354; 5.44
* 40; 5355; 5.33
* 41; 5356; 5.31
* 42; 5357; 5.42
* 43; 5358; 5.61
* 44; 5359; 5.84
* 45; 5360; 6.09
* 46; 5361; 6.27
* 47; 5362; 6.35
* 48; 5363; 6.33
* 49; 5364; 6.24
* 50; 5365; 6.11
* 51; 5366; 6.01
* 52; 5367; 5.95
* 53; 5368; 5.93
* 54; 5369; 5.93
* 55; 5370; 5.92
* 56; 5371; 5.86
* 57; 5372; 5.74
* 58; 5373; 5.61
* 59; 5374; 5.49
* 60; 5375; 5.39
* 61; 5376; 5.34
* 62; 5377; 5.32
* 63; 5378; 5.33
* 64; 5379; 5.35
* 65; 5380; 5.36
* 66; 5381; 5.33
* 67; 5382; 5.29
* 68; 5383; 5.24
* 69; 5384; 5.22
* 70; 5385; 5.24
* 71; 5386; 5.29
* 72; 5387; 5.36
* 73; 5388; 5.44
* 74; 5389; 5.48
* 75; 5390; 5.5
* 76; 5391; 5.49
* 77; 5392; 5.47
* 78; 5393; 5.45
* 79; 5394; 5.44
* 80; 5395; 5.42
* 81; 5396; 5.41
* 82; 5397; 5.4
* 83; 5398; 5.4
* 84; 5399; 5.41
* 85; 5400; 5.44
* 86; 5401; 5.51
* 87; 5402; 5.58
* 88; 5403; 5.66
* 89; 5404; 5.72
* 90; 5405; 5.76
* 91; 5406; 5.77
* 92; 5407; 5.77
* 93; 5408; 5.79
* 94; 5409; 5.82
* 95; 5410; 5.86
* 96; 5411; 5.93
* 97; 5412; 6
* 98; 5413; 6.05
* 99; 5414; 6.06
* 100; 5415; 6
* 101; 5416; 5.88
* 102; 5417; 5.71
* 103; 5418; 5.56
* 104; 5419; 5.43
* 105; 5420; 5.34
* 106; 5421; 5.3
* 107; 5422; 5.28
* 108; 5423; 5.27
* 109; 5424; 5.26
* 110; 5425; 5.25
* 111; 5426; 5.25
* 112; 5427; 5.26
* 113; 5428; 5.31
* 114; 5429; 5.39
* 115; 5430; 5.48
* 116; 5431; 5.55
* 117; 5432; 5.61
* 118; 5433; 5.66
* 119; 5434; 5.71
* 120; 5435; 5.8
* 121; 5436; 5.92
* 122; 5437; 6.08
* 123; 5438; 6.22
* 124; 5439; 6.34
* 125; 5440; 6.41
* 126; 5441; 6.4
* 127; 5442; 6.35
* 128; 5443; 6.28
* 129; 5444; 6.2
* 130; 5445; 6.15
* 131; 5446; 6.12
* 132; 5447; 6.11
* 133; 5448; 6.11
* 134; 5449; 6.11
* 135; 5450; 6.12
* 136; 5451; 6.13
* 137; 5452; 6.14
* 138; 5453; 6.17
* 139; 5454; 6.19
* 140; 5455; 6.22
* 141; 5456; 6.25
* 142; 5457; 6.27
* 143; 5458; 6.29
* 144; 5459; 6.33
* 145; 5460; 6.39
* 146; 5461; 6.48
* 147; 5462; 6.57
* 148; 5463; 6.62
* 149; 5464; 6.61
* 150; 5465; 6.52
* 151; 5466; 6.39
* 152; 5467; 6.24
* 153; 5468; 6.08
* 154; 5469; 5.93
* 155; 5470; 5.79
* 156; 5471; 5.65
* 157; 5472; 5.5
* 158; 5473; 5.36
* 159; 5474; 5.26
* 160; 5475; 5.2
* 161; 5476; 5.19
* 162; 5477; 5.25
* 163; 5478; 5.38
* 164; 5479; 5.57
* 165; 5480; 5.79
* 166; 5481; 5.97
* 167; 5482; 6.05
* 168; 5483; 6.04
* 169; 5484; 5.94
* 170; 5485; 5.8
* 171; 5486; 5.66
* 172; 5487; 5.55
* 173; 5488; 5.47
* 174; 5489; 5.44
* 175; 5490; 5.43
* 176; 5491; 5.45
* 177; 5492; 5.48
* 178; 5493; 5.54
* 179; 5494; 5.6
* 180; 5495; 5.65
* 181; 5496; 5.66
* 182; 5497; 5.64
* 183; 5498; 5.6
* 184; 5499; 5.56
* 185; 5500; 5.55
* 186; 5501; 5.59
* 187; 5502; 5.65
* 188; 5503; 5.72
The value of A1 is 3.9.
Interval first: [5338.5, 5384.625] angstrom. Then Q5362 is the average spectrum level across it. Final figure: 5.82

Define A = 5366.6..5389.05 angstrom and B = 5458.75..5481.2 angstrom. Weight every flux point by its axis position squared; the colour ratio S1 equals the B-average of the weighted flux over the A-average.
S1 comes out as 1.11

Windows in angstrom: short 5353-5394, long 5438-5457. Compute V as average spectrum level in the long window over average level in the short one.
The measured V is 1.11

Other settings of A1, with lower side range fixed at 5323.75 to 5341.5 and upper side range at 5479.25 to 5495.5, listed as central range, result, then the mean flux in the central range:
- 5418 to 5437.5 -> 0.46 angstrom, 5.48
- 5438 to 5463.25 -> -2.81 angstrom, 6.27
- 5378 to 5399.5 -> 0.75 angstrom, 5.38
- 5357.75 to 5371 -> -1.19 angstrom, 6.05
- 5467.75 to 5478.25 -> 0.30 angstrom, 5.5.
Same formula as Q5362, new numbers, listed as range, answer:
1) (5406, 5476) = 5.91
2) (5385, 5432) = 5.55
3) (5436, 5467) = 6.28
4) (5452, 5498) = 5.86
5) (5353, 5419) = 5.64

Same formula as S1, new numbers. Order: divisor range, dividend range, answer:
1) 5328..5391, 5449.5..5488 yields 1.08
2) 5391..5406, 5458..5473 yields 1.15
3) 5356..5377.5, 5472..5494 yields 1.00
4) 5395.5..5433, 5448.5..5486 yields 1.09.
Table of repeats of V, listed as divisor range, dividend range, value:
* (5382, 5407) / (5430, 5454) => 1.11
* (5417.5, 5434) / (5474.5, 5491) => 1.04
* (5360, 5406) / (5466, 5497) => 1.01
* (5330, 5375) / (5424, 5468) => 1.03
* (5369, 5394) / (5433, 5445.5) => 1.13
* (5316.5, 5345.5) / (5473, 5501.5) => 0.97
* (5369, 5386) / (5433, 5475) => 1.12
